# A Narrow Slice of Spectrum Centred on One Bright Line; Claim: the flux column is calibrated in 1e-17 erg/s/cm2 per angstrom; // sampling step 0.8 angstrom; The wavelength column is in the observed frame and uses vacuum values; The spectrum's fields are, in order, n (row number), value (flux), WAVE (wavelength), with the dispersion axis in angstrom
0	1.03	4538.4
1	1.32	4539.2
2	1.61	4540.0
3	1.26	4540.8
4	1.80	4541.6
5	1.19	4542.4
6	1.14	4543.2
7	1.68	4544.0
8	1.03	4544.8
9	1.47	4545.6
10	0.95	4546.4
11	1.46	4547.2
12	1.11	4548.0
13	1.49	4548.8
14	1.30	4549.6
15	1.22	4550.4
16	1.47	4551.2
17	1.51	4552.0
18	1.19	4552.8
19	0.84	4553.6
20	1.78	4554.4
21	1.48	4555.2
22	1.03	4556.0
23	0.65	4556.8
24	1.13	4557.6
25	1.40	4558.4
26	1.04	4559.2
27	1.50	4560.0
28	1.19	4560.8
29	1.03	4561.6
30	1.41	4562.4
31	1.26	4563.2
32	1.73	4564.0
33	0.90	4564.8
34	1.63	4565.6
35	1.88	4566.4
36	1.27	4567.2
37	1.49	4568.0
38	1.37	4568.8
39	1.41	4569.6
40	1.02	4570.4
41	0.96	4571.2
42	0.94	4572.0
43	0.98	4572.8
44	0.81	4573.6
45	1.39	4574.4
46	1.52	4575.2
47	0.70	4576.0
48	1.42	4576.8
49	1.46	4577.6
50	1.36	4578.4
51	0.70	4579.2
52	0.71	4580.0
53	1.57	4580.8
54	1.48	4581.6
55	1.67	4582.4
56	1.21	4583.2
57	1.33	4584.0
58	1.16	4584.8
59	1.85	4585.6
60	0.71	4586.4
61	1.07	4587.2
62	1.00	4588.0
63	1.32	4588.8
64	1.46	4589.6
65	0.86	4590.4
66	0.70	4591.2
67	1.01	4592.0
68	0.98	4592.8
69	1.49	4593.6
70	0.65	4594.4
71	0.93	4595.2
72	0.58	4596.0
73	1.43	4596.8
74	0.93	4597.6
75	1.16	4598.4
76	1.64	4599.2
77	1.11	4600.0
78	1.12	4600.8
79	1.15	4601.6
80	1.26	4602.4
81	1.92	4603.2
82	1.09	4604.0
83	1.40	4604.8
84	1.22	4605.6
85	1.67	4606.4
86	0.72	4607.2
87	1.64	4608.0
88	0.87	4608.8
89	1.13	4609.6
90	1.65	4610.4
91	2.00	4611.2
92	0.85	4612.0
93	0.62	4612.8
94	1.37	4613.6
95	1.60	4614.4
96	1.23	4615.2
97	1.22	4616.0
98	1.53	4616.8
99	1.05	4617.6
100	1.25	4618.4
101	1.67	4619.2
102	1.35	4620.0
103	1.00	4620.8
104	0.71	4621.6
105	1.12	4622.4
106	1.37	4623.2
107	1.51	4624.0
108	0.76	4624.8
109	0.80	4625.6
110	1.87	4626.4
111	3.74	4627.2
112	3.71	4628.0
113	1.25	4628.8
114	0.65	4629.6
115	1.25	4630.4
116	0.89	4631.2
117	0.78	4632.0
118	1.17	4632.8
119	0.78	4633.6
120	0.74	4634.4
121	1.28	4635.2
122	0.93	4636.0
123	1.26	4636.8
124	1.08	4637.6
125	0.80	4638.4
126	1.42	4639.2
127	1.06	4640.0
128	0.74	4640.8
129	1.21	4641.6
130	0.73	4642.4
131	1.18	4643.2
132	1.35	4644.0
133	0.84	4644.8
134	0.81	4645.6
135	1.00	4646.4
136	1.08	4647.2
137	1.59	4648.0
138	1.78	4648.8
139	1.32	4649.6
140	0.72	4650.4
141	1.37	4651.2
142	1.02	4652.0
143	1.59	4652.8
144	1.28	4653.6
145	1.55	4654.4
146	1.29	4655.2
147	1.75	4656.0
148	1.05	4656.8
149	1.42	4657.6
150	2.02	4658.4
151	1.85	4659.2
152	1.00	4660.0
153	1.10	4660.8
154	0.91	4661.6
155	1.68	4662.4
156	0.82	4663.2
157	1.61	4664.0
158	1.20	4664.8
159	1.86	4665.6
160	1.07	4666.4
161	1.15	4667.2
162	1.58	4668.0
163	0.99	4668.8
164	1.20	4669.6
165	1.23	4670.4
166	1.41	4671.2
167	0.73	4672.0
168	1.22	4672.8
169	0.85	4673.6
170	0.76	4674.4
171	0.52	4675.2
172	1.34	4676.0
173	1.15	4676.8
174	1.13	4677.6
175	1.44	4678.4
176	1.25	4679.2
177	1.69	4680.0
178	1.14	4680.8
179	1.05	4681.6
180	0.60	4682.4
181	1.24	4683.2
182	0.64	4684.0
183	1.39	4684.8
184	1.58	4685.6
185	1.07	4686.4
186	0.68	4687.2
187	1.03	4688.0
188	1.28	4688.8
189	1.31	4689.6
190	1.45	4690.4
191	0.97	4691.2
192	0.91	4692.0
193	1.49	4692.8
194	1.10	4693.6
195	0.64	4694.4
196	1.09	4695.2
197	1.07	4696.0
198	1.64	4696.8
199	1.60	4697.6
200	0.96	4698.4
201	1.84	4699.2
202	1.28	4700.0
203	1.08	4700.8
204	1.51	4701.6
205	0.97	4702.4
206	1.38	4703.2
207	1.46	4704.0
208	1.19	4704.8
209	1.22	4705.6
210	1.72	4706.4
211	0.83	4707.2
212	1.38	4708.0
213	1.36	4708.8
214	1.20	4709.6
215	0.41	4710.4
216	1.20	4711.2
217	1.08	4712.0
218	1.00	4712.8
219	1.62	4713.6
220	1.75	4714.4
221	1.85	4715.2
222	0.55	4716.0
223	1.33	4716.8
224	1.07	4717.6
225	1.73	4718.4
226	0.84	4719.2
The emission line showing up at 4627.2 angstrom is H-gamma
